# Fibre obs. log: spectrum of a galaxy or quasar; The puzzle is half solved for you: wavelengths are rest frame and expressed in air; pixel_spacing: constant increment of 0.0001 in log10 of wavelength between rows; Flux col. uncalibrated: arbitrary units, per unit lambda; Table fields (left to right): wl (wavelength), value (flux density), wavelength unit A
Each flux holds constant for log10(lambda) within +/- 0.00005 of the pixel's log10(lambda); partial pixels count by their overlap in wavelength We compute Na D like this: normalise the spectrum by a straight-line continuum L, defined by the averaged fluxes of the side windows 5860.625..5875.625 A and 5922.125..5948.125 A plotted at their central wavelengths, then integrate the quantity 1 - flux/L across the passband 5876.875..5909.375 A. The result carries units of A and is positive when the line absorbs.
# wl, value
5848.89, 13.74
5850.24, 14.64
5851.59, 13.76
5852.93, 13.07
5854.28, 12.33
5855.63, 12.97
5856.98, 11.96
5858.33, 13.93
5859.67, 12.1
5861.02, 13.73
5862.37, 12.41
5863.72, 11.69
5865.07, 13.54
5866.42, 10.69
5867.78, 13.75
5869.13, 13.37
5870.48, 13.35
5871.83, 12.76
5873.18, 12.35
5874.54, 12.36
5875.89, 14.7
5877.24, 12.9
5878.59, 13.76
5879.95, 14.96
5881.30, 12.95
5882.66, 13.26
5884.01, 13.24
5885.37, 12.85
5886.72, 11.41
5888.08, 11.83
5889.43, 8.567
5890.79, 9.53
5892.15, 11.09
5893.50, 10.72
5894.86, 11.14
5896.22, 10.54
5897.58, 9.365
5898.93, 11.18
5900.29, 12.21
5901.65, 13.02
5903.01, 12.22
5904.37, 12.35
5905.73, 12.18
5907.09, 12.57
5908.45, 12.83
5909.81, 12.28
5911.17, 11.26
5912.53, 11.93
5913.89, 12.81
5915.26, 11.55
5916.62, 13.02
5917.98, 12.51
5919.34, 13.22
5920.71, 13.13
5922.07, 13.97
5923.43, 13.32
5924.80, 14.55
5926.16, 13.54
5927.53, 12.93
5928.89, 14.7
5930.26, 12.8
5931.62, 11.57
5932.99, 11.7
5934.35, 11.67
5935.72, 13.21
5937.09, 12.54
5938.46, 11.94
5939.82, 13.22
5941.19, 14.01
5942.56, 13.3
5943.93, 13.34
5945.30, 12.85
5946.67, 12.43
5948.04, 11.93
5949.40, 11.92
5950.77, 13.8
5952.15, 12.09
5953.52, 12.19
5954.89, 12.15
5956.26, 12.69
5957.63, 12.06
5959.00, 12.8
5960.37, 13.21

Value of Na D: 2.27 A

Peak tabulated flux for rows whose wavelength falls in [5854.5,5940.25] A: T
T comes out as 14.96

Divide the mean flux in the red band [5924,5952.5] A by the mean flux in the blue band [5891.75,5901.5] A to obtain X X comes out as 1.2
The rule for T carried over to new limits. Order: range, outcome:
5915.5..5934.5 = 14.7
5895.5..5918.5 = 13.02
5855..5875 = 13.93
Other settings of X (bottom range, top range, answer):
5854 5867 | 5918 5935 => 1.04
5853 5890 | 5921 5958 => 1.01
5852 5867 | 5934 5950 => 1.01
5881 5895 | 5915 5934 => 1.14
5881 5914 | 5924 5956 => 1.09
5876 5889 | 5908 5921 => 0.95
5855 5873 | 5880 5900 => 0.89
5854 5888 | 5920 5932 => 1.04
